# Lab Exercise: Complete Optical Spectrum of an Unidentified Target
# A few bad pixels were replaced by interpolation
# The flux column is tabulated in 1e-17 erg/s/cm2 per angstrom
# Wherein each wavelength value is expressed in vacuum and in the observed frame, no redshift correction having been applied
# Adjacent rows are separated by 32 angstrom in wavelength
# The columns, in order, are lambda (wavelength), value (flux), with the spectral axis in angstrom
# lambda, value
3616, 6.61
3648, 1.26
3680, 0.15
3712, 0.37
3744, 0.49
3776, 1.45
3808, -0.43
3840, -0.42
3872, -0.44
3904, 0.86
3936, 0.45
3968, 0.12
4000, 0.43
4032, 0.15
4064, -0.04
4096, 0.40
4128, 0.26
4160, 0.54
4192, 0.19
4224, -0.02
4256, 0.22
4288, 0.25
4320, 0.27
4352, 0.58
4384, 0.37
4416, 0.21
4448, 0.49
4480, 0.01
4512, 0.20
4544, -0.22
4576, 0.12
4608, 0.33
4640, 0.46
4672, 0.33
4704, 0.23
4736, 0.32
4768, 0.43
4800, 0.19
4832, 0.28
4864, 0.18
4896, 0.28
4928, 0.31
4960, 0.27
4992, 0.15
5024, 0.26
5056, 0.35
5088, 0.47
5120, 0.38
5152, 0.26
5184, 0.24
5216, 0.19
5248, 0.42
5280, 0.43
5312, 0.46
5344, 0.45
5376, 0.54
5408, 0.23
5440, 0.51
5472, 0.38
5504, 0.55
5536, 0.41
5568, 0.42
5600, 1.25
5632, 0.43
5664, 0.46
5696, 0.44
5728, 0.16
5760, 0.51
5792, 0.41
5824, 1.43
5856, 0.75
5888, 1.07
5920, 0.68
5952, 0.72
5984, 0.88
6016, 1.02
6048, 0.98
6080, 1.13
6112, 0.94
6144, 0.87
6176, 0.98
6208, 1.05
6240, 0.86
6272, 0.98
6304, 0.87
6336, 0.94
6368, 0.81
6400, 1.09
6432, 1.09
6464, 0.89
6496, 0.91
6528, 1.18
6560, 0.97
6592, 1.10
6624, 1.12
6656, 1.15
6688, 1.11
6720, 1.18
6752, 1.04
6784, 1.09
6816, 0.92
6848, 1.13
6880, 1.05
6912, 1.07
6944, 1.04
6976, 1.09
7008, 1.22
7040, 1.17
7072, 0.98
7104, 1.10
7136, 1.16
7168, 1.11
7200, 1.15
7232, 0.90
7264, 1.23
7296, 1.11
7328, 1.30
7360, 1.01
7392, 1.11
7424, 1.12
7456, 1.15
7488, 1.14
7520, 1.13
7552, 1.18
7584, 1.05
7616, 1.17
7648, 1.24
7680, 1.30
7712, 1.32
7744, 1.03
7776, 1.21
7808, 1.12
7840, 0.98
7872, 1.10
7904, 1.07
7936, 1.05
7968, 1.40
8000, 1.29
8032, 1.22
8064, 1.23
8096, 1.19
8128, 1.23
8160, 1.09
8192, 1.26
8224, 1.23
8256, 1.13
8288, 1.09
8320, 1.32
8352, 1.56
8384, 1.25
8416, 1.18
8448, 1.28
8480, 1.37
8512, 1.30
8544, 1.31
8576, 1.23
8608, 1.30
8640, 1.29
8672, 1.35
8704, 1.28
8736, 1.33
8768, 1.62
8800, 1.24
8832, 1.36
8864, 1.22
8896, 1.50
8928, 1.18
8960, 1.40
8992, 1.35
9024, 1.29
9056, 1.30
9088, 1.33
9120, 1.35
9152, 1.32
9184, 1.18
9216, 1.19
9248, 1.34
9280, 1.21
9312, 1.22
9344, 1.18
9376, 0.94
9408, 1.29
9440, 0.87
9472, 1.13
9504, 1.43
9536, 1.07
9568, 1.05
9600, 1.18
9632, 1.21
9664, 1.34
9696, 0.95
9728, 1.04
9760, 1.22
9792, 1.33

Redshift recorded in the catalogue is 0.505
